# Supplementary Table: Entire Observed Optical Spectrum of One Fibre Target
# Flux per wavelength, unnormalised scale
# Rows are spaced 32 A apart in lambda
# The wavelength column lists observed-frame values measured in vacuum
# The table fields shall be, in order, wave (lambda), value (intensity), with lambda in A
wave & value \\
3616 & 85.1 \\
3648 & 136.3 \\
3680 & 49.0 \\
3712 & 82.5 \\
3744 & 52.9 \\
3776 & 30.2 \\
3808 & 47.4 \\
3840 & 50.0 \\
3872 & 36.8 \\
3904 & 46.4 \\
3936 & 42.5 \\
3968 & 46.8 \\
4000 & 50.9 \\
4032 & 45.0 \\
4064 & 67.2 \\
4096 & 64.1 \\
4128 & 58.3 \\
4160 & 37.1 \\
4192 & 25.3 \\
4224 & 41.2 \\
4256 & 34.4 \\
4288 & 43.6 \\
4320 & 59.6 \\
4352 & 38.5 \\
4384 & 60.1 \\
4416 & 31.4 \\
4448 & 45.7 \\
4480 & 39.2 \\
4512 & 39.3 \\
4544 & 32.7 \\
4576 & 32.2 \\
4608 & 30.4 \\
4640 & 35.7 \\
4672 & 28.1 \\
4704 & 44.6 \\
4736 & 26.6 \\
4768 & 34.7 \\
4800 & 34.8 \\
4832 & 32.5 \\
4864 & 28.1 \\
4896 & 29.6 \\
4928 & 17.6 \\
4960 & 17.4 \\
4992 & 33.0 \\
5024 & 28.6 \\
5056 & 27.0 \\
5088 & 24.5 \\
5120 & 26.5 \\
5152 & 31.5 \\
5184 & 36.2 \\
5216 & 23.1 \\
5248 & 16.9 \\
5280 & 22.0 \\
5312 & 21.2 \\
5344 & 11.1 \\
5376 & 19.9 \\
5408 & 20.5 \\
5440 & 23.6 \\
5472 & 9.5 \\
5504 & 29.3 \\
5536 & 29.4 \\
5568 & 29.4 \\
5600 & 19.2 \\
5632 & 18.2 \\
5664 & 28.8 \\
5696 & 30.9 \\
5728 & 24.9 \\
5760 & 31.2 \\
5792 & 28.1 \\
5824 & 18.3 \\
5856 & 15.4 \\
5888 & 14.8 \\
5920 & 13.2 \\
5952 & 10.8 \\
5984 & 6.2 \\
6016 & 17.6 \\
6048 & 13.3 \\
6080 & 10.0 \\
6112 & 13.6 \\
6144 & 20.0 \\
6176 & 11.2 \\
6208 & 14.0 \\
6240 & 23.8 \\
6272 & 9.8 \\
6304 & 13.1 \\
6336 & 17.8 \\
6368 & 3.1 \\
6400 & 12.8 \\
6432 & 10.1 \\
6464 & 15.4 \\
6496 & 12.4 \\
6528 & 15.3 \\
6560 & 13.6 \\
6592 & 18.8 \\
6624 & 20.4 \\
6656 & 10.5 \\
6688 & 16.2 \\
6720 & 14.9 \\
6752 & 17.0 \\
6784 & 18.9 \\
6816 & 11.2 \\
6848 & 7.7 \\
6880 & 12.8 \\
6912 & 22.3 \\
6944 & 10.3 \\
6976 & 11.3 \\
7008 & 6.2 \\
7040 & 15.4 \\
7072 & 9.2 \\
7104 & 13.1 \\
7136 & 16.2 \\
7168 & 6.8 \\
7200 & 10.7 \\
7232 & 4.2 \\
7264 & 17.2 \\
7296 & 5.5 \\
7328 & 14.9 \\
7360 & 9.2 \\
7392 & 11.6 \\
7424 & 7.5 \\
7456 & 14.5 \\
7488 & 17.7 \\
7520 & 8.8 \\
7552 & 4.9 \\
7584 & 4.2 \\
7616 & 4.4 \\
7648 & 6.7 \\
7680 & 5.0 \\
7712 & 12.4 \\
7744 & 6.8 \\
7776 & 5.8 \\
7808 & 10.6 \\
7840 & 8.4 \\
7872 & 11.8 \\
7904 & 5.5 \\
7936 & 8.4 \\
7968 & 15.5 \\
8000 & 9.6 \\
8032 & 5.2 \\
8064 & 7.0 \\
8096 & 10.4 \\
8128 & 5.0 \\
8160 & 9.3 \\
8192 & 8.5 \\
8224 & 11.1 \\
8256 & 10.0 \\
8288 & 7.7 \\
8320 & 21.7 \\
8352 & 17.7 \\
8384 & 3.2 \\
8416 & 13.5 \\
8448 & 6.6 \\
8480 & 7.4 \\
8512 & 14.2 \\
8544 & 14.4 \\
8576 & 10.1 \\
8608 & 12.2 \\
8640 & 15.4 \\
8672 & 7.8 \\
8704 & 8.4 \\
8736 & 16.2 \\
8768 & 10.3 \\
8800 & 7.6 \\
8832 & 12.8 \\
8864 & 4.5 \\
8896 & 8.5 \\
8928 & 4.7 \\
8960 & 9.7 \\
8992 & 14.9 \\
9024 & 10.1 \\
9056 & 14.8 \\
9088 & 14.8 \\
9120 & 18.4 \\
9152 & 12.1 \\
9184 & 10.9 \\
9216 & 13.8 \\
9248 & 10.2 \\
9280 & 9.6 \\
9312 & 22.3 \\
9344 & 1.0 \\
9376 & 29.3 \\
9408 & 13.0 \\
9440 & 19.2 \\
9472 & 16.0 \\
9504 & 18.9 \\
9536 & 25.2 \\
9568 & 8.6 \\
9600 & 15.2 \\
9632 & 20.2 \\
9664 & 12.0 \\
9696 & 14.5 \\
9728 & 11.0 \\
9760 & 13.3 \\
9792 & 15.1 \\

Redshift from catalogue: 1.235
